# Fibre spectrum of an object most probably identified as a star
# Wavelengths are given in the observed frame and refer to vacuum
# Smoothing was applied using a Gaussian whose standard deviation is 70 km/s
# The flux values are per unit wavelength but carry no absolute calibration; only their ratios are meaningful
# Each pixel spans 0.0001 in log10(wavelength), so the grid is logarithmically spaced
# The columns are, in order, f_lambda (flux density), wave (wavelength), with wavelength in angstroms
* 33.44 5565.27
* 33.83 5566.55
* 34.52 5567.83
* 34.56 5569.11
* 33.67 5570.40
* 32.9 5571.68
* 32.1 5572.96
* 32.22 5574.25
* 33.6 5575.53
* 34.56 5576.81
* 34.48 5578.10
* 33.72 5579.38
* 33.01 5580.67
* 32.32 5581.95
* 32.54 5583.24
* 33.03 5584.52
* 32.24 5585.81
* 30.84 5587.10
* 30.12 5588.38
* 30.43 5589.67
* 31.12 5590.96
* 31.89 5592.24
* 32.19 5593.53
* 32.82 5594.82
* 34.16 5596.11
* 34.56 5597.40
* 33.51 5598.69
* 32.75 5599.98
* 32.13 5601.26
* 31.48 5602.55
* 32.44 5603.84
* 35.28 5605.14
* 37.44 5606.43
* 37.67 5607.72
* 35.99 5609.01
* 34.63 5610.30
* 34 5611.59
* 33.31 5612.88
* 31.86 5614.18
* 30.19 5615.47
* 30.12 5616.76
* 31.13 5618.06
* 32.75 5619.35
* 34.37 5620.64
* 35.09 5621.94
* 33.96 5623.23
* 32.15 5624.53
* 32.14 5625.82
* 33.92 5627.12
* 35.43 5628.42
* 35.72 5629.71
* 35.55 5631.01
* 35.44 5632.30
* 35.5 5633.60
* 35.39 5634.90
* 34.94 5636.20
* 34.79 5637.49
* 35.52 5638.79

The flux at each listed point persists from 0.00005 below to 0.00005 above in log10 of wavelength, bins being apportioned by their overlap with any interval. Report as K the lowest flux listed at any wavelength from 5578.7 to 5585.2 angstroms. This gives 32.32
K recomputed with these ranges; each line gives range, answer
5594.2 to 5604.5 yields 31.48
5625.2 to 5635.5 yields 32.14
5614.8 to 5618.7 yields 30.12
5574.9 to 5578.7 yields 33.6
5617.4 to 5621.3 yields 31.13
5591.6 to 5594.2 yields 31.89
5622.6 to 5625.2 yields 32.15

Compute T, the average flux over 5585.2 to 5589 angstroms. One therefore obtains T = 31.1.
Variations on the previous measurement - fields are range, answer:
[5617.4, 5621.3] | 32.7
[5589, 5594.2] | 31.4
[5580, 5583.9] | 32.6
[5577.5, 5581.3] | 33.7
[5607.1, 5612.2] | 35.6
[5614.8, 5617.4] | 30.2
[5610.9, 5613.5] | 33.7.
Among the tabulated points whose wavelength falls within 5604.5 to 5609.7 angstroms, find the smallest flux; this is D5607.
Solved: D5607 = 35.28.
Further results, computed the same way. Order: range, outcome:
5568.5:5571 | 33.67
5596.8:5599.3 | 33.51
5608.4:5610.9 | 34.63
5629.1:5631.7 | 35.55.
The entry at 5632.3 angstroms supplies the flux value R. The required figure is 35.44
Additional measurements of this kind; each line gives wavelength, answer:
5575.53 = 33.6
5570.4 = 33.67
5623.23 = 33.96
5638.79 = 35.52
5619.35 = 32.75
